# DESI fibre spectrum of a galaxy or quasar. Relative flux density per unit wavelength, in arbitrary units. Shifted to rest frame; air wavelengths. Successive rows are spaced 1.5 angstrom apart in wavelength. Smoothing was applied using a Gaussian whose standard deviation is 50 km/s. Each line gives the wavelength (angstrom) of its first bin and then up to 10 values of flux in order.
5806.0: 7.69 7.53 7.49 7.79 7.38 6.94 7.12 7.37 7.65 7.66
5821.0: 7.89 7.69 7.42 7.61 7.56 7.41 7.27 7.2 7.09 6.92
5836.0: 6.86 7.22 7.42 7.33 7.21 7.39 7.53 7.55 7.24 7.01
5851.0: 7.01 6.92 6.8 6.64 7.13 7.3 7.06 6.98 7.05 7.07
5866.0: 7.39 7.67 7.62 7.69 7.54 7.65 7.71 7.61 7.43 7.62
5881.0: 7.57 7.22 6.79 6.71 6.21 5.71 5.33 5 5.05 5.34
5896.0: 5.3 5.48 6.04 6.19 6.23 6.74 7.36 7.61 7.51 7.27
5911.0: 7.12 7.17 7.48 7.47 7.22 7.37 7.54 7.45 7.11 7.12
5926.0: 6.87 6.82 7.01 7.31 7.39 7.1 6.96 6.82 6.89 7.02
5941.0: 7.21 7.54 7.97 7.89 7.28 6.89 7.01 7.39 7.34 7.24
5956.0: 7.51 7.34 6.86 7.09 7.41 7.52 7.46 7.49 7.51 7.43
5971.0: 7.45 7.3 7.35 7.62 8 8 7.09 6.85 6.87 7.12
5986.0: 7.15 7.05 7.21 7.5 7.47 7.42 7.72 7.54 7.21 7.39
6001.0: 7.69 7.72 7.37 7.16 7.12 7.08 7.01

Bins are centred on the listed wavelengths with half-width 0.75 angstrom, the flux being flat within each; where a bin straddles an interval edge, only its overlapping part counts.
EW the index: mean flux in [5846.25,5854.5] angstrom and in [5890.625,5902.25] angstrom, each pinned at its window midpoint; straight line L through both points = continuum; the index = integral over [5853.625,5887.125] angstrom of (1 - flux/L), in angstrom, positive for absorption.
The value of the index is -4.6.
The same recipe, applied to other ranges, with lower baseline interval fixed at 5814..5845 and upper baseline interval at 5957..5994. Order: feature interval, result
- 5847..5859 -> 0.6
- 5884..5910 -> 4.1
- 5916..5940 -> 0.7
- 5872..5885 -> -0.1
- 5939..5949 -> -0.1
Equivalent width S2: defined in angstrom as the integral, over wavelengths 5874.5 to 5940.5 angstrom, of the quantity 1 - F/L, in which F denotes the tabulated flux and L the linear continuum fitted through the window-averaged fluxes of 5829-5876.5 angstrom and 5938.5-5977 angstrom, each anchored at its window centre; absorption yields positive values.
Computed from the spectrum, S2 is 4.4 angstrom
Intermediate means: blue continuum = 7.25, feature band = 6.82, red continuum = 7.37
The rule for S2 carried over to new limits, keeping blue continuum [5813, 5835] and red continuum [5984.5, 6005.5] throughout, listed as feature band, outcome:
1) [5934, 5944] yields 0.35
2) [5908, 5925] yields 0.19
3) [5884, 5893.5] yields 2.09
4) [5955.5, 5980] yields -0.16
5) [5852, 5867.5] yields 0.69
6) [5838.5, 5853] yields 0.26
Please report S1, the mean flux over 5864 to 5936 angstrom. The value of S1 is 6.92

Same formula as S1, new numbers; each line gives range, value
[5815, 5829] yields 7.56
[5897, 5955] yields 7.12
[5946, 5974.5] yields 7.31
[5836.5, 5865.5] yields 7.15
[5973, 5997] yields 7.37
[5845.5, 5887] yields 7.24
